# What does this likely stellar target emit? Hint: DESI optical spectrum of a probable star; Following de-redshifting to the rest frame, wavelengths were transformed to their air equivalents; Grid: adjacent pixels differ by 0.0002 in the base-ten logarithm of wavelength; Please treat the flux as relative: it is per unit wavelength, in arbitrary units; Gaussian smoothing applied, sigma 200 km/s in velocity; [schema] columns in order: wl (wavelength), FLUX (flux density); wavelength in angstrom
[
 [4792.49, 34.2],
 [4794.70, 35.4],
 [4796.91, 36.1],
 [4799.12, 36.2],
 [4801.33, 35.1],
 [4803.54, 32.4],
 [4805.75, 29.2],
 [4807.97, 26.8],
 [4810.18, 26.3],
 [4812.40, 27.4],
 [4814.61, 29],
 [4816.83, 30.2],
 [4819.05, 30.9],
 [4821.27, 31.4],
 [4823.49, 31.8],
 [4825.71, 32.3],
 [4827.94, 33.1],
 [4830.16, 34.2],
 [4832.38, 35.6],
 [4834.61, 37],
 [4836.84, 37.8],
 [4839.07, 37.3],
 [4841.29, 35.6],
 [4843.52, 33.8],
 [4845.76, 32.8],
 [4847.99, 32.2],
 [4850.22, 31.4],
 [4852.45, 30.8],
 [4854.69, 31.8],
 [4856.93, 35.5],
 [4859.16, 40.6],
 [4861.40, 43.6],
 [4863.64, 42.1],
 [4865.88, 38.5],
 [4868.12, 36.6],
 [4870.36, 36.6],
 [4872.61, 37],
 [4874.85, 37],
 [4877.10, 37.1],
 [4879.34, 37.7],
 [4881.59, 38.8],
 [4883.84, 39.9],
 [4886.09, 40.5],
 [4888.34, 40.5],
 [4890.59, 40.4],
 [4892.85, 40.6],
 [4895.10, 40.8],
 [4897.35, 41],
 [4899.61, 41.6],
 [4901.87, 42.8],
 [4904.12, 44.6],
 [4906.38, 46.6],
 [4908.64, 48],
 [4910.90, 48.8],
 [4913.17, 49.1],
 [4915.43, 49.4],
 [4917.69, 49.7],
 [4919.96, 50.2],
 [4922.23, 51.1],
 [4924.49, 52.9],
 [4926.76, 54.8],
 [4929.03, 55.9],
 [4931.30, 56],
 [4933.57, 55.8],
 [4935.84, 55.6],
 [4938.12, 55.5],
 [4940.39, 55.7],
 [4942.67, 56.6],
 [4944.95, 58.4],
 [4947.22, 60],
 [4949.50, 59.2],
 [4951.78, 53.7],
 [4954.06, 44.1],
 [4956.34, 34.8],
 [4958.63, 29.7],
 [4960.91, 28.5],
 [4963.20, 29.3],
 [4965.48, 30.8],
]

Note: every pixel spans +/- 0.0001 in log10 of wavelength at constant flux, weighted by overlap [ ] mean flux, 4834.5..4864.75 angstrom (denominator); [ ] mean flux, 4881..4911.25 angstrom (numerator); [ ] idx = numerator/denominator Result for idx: 1.18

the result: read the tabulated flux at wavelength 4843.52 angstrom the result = 33.8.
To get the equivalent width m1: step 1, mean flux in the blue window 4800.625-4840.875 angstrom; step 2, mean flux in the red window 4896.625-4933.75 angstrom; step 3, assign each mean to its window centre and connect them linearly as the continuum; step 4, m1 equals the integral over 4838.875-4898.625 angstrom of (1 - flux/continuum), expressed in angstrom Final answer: 4.9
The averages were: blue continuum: 32.1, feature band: 37.4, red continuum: 49.2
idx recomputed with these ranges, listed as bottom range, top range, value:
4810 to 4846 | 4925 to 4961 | 1.57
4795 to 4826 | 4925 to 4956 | 1.76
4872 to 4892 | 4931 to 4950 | 1.47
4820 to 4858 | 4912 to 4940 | 1.57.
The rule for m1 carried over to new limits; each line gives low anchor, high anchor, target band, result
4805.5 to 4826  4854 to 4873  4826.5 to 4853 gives -0.5 angstrom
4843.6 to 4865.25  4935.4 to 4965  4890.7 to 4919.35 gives -2.3 angstrom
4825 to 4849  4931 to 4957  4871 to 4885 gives 1.4 angstrom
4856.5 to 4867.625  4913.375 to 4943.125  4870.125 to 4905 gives 4.2 angstrom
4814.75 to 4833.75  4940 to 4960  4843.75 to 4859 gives 1.3 angstrom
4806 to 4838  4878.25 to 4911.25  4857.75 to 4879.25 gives -0.3 angstrom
